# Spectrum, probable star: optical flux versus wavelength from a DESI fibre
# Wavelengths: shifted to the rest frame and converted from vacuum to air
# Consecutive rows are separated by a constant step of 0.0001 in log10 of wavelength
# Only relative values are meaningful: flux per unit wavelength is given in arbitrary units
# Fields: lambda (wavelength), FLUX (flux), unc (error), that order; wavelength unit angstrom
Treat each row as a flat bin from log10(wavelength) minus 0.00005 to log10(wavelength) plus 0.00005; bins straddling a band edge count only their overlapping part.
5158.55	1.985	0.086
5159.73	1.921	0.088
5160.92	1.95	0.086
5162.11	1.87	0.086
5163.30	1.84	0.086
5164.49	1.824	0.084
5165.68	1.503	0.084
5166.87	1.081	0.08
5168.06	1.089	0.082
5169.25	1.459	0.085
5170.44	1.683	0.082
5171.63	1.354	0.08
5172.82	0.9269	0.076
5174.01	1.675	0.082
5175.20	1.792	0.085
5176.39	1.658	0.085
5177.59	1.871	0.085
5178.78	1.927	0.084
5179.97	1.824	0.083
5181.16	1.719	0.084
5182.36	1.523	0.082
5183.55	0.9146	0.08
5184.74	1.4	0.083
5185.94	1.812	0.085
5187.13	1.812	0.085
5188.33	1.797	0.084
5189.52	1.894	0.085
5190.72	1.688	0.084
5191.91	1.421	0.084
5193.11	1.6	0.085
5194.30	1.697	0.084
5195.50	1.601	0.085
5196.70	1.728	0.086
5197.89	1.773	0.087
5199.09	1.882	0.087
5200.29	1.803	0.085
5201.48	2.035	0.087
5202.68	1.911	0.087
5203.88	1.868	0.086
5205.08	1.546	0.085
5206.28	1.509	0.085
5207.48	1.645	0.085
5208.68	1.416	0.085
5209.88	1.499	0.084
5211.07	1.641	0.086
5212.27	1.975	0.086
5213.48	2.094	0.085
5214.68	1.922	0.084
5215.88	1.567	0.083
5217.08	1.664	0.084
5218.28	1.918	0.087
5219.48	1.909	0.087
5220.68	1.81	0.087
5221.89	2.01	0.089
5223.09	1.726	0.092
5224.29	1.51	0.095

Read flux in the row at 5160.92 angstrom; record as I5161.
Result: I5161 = 1.95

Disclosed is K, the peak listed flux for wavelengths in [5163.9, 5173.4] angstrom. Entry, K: 1.824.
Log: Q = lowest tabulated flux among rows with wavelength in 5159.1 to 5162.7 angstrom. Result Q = 1.87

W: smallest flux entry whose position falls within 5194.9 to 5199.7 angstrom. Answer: 1.601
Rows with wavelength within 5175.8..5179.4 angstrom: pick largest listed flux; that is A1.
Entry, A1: 1.927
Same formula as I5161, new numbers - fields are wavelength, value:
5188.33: 1.797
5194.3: 1.697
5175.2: 1.792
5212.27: 1.975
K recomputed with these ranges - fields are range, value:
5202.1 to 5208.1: 1.911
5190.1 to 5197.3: 1.728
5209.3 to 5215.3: 2.094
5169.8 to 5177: 1.792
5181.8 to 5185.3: 1.523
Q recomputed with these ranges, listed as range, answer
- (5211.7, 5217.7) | 1.567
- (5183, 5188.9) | 0.9146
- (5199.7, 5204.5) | 1.803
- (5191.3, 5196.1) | 1.421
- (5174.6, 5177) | 1.658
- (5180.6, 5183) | 1.523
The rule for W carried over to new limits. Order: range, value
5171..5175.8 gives 0.9269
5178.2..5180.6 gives 1.824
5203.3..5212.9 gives 1.416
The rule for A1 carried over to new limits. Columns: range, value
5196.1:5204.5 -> 2.035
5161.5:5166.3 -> 1.87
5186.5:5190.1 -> 1.894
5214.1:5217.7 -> 1.922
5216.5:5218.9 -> 1.918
